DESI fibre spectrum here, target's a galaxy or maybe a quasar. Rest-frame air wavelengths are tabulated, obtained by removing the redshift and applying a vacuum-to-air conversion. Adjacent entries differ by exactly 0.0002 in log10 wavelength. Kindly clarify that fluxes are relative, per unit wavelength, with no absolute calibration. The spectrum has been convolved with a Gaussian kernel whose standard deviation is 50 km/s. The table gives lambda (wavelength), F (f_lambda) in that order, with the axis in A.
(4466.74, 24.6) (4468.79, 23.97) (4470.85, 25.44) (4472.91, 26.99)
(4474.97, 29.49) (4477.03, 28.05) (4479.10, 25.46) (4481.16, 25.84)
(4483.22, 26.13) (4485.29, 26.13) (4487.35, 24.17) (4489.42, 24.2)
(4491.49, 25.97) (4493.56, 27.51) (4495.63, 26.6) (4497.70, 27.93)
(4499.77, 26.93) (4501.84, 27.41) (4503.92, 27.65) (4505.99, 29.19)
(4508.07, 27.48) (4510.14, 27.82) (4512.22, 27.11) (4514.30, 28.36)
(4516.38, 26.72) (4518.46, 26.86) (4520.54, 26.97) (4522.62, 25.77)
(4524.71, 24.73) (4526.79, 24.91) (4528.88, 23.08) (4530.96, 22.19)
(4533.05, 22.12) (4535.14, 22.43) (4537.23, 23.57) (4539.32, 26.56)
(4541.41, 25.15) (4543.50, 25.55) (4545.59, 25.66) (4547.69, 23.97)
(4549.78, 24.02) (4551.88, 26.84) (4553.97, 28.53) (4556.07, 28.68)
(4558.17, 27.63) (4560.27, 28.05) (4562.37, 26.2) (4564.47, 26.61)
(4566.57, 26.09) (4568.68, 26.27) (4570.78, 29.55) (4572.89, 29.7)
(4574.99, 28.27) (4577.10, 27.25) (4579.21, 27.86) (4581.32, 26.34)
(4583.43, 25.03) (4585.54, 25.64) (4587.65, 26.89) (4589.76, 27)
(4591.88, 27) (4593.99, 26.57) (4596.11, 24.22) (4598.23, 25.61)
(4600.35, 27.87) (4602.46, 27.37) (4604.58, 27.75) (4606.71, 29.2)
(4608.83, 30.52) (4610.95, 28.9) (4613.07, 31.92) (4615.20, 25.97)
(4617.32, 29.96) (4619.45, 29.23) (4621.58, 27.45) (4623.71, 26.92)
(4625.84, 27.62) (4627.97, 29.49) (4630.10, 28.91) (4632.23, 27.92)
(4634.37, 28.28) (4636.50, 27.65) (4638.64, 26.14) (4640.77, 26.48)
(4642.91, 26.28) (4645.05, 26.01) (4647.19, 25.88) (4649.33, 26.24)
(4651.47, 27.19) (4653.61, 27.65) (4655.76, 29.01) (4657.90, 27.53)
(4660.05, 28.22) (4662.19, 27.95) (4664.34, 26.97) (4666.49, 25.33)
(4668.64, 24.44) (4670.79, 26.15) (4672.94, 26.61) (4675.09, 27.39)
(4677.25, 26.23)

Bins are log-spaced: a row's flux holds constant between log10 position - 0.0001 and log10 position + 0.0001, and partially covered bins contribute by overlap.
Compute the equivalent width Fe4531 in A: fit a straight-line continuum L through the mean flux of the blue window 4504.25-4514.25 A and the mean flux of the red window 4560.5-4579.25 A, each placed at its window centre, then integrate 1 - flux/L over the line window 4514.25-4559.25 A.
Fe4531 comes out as 3.8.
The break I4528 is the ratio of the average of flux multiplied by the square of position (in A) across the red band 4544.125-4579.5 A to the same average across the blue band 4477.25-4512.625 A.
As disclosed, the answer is 1.05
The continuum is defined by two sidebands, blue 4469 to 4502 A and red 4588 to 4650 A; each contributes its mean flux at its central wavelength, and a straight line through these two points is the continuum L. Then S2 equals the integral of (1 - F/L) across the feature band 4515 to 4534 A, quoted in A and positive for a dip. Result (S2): 1.3 A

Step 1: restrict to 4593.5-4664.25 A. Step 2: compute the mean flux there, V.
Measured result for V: 27.7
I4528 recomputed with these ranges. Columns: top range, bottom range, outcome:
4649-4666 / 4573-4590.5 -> 1.06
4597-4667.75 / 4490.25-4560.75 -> 1.11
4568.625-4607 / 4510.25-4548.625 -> 1.11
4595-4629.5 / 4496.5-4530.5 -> 1.10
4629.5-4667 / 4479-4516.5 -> 1.08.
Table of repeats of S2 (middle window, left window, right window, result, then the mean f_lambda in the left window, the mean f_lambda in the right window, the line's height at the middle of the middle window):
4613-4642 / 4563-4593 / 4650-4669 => -0.9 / 27.1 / 27.2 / 27.2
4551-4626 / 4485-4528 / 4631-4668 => -1.8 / 26.7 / 27.1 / 26.9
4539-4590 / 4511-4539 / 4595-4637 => -0.8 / 25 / 28.1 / 26.4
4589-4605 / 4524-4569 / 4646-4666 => -0.2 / 25.4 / 27.3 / 26.3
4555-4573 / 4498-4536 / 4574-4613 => -0.5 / 26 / 27.3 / 26.8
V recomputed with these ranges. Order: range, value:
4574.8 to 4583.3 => 27.1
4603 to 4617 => 29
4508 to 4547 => 25.4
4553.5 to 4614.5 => 27.5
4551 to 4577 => 27.7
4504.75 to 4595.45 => 26.3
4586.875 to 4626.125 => 27.8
